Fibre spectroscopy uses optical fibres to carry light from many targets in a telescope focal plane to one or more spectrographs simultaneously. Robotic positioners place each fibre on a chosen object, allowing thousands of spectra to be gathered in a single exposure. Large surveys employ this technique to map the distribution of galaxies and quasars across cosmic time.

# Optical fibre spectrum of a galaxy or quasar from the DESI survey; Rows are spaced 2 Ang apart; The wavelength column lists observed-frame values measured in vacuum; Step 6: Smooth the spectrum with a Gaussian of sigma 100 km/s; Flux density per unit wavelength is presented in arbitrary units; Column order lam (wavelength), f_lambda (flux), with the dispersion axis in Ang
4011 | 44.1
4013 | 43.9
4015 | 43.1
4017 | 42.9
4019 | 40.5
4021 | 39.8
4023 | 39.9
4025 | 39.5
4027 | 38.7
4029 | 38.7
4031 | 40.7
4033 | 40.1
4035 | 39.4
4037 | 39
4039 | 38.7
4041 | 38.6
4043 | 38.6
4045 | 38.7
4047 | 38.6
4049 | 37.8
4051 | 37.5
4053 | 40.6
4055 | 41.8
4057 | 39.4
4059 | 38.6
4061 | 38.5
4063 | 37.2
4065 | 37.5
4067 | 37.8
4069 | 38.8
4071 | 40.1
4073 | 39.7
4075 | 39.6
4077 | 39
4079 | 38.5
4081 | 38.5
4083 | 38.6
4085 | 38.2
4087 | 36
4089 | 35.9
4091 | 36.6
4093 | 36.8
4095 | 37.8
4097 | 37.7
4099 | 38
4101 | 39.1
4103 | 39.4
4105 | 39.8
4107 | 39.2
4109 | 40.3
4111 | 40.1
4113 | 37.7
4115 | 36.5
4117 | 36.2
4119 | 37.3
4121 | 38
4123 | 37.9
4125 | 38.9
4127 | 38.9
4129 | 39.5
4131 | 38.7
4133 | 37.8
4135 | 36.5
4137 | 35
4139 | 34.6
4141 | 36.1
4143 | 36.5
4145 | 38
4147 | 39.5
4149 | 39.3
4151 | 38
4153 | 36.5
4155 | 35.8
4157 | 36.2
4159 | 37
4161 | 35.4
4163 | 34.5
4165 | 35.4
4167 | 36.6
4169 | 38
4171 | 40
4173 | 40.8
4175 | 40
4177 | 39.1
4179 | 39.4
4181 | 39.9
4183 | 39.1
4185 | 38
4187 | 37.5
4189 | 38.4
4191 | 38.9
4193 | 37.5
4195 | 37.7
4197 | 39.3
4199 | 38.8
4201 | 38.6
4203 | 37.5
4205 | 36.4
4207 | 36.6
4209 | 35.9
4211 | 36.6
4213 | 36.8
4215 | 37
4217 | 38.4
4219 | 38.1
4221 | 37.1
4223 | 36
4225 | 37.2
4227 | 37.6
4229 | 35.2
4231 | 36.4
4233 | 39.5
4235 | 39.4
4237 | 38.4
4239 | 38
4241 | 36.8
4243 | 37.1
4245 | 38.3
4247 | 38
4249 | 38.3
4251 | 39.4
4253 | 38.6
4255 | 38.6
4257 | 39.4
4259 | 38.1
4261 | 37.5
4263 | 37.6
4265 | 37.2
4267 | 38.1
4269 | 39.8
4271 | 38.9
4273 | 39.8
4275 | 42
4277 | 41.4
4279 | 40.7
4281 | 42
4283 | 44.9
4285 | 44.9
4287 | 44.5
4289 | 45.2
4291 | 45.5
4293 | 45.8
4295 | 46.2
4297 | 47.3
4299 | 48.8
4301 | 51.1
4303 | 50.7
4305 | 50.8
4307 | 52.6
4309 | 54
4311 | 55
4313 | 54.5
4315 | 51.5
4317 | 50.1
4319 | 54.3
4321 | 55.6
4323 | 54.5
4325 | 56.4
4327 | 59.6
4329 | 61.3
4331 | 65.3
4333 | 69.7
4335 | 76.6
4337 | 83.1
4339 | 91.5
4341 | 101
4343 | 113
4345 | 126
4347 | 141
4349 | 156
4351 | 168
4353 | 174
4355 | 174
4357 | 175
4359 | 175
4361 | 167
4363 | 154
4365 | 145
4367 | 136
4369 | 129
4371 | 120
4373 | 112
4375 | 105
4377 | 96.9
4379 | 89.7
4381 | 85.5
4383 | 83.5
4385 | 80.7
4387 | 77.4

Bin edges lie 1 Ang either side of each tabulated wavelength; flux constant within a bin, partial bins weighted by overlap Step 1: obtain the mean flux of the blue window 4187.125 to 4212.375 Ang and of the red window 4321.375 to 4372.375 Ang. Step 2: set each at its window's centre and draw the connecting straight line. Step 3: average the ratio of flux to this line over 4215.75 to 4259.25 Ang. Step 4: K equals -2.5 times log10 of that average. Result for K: 0.45 mag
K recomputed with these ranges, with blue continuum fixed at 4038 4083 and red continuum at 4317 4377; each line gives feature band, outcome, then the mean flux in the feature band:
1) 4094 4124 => 0.31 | 38.3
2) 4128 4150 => 0.49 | 37.4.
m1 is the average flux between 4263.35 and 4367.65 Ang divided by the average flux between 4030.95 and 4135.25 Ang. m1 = 2.02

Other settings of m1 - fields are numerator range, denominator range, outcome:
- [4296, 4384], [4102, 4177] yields 2.54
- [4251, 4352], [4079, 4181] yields 1.59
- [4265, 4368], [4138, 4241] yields 2.09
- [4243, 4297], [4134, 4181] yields 1.09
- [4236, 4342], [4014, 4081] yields 1.25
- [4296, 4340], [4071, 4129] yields 1.54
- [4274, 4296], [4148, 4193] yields 1.16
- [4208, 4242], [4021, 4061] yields 0.95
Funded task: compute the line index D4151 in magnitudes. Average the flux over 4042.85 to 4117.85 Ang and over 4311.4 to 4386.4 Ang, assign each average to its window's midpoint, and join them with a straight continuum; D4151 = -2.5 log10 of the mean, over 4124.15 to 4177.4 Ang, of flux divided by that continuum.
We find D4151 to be 0.43 mag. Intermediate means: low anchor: 38.4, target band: 37.5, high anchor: 105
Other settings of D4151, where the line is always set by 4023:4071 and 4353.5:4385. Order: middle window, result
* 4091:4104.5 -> 0.362 mag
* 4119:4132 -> 0.496 mag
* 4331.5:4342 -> 0.394 mag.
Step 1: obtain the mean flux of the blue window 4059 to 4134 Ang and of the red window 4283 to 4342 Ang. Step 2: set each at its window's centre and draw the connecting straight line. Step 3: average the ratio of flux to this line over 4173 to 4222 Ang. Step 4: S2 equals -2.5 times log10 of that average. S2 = 0.23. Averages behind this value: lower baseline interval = 38.3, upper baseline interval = 57.3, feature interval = 38.1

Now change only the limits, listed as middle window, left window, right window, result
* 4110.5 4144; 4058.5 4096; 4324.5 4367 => 0.39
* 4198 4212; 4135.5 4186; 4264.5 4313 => 0.09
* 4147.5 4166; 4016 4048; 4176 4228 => 0.05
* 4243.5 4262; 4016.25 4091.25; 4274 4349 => 0.43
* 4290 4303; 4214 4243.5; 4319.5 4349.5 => 0.39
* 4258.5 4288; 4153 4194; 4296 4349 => 0.41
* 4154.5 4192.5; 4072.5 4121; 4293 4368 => 0.42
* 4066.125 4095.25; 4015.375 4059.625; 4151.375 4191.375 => 0.02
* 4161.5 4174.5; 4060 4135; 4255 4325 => 0.10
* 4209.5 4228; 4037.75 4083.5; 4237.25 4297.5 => 0.08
